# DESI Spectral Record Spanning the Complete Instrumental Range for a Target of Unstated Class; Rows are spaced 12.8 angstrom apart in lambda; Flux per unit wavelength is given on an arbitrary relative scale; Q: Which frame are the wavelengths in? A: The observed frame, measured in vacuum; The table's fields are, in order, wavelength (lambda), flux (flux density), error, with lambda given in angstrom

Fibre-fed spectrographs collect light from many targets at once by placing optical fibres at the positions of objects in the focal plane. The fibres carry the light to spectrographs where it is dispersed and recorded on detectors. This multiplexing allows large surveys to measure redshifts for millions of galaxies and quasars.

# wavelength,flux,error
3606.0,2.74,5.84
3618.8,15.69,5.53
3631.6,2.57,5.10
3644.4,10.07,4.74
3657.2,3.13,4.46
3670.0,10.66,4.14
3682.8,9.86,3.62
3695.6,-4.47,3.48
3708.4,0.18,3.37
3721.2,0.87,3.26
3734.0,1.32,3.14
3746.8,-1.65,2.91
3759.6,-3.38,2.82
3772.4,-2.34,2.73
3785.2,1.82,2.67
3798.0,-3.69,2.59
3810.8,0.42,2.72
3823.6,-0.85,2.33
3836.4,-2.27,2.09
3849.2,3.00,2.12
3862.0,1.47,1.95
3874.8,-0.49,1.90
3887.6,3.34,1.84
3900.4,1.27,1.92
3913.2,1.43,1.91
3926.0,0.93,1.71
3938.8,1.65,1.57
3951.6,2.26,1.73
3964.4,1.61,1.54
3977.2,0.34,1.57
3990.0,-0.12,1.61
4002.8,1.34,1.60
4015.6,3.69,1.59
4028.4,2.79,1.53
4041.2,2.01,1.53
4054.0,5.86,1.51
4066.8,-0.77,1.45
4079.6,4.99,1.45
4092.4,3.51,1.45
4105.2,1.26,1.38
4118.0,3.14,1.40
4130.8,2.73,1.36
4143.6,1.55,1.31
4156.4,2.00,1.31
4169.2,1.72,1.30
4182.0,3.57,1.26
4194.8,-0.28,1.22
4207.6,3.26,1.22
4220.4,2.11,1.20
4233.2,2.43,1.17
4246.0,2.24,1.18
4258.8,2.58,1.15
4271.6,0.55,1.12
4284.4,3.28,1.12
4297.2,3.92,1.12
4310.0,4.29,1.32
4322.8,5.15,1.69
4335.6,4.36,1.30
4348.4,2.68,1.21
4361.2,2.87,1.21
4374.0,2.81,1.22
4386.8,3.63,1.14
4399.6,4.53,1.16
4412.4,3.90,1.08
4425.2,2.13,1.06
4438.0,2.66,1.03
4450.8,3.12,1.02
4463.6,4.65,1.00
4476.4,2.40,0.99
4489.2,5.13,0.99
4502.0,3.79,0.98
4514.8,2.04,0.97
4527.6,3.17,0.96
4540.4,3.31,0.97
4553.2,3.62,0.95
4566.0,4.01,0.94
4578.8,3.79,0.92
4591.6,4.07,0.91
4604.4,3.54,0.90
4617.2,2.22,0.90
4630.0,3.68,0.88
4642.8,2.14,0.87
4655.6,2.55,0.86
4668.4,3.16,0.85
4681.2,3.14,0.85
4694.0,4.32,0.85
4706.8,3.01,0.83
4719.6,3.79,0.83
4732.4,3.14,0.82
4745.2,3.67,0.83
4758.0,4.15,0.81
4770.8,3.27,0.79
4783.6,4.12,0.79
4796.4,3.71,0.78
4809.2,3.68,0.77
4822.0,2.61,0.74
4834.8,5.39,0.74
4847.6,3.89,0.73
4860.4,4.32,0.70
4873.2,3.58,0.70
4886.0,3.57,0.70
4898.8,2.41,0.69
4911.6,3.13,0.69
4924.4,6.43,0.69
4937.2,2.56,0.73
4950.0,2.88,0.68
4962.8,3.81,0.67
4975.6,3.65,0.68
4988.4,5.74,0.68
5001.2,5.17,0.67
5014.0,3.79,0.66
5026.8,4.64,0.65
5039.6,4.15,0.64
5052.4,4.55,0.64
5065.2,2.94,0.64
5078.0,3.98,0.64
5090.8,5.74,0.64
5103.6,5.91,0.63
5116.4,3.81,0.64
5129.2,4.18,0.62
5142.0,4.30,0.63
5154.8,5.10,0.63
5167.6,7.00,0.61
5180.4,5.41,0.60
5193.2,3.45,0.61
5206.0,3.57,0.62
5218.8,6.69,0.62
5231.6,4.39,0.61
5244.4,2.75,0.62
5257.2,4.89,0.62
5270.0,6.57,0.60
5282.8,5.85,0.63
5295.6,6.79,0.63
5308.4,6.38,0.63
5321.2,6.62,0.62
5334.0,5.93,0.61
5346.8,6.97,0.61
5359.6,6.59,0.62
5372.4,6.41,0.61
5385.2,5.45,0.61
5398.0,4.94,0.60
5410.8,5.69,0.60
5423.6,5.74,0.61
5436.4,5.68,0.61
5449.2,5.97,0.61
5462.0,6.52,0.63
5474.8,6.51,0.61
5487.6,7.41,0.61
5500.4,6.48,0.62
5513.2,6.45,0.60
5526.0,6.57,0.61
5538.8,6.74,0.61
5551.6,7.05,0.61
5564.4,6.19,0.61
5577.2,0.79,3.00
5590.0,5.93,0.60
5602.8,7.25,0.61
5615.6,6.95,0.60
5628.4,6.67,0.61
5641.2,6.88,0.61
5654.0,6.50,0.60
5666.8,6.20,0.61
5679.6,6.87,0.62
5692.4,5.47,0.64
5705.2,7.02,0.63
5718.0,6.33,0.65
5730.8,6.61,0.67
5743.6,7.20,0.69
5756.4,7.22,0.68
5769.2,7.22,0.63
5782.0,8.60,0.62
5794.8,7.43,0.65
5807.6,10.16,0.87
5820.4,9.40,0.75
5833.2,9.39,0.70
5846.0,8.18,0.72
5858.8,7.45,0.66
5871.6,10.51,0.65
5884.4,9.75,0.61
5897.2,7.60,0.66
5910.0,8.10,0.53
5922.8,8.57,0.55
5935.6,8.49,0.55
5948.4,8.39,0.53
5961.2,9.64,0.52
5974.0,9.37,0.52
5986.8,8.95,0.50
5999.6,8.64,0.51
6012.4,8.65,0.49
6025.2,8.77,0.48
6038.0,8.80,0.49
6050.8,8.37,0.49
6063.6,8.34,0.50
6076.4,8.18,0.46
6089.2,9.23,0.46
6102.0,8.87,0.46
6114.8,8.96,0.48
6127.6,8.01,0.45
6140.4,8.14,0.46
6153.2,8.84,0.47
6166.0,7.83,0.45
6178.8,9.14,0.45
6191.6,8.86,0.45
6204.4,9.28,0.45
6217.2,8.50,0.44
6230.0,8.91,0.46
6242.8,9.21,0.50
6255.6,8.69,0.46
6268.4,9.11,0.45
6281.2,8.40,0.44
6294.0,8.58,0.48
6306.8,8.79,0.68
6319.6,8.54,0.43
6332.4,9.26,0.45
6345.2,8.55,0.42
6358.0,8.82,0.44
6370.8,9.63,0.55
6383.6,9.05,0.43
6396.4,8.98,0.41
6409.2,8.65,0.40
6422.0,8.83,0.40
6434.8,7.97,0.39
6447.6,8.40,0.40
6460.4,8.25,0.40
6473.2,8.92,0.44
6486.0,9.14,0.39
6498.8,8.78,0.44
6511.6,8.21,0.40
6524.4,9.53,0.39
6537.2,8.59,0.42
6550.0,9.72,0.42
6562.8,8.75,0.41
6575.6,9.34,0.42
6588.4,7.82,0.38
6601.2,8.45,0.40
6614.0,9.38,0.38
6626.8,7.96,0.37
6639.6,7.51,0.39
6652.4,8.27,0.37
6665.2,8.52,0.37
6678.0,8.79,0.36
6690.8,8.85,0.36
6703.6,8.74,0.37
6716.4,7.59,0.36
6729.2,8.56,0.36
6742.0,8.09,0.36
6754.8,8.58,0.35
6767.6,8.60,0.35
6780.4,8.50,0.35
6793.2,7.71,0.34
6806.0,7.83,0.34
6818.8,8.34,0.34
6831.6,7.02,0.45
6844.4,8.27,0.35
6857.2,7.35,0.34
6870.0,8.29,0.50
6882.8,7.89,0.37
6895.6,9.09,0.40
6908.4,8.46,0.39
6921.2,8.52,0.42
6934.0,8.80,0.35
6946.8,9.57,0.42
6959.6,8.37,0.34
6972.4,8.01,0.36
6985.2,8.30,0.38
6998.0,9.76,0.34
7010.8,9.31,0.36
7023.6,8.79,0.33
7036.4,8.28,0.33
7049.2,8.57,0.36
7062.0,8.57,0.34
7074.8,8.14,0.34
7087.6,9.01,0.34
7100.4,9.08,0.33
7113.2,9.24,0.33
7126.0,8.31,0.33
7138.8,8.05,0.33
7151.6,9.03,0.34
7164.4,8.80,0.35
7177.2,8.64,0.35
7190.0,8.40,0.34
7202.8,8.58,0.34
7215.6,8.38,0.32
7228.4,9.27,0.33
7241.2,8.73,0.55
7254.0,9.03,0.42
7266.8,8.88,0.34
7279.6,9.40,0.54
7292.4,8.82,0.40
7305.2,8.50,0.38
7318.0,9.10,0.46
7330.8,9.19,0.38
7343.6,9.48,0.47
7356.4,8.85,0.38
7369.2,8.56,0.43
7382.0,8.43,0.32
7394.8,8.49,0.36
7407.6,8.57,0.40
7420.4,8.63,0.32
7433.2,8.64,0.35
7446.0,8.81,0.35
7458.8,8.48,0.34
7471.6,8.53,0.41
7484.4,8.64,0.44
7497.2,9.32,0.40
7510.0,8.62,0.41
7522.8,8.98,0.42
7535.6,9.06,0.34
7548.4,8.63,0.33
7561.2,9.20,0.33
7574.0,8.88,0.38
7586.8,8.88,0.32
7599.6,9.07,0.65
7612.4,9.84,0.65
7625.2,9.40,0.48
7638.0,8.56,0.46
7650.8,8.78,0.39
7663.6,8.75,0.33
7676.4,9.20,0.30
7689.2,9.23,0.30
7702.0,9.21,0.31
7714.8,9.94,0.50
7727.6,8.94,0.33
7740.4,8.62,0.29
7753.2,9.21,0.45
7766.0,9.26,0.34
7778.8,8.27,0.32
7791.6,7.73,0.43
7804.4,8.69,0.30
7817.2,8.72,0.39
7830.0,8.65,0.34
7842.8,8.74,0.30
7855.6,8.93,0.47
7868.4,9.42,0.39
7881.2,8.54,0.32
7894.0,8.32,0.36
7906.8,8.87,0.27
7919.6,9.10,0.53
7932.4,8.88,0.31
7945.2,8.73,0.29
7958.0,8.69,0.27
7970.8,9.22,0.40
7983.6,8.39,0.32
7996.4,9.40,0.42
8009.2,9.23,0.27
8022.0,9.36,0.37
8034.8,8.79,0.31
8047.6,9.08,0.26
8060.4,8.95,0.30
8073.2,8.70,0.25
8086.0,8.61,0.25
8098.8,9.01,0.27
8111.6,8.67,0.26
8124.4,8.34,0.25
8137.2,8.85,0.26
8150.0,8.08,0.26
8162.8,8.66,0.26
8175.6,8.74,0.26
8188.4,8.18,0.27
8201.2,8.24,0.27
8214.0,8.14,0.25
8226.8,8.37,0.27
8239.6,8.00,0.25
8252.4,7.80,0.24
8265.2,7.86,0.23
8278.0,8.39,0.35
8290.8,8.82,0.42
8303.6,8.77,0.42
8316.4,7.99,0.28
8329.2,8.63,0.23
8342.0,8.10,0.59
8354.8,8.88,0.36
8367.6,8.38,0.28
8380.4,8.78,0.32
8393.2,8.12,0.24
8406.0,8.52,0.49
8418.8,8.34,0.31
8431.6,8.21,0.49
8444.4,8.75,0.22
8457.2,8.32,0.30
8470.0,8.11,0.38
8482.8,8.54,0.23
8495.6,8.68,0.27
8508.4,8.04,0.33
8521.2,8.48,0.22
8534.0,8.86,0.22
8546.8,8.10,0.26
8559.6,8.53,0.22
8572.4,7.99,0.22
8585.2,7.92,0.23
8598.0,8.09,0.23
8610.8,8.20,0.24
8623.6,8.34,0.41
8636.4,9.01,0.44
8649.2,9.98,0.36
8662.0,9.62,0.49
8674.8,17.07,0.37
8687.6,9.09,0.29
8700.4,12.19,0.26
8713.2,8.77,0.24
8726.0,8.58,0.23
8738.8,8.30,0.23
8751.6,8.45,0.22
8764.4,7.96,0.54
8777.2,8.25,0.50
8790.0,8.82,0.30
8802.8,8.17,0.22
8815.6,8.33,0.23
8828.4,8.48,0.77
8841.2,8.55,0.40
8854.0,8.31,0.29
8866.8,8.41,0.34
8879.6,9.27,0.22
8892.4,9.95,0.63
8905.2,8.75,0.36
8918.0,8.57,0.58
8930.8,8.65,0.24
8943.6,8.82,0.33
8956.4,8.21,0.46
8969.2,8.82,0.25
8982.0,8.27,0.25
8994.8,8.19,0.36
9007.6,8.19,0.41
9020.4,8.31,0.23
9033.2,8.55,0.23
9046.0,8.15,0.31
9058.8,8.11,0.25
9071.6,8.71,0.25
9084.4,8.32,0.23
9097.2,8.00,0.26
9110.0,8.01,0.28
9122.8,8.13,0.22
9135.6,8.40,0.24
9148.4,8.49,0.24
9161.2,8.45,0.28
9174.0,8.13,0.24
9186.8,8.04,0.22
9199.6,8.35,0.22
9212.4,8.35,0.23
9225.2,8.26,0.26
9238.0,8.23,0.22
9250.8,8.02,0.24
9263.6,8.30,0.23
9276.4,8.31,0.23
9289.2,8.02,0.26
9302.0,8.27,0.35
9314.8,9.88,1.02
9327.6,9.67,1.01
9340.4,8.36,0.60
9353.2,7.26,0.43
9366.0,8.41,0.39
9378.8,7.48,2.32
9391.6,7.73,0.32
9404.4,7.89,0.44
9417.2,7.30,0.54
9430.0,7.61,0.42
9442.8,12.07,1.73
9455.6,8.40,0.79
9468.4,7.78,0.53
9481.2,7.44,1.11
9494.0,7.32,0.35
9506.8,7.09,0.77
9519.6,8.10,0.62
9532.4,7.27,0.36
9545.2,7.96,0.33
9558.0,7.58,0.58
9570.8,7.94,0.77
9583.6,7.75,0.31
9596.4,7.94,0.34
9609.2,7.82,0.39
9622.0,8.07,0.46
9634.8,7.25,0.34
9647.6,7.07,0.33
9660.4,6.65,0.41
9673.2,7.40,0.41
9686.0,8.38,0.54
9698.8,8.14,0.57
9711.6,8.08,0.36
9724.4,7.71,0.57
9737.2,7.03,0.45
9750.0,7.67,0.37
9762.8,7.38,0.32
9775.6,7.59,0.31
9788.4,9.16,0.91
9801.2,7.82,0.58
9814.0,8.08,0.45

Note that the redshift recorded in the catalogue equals 0.321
